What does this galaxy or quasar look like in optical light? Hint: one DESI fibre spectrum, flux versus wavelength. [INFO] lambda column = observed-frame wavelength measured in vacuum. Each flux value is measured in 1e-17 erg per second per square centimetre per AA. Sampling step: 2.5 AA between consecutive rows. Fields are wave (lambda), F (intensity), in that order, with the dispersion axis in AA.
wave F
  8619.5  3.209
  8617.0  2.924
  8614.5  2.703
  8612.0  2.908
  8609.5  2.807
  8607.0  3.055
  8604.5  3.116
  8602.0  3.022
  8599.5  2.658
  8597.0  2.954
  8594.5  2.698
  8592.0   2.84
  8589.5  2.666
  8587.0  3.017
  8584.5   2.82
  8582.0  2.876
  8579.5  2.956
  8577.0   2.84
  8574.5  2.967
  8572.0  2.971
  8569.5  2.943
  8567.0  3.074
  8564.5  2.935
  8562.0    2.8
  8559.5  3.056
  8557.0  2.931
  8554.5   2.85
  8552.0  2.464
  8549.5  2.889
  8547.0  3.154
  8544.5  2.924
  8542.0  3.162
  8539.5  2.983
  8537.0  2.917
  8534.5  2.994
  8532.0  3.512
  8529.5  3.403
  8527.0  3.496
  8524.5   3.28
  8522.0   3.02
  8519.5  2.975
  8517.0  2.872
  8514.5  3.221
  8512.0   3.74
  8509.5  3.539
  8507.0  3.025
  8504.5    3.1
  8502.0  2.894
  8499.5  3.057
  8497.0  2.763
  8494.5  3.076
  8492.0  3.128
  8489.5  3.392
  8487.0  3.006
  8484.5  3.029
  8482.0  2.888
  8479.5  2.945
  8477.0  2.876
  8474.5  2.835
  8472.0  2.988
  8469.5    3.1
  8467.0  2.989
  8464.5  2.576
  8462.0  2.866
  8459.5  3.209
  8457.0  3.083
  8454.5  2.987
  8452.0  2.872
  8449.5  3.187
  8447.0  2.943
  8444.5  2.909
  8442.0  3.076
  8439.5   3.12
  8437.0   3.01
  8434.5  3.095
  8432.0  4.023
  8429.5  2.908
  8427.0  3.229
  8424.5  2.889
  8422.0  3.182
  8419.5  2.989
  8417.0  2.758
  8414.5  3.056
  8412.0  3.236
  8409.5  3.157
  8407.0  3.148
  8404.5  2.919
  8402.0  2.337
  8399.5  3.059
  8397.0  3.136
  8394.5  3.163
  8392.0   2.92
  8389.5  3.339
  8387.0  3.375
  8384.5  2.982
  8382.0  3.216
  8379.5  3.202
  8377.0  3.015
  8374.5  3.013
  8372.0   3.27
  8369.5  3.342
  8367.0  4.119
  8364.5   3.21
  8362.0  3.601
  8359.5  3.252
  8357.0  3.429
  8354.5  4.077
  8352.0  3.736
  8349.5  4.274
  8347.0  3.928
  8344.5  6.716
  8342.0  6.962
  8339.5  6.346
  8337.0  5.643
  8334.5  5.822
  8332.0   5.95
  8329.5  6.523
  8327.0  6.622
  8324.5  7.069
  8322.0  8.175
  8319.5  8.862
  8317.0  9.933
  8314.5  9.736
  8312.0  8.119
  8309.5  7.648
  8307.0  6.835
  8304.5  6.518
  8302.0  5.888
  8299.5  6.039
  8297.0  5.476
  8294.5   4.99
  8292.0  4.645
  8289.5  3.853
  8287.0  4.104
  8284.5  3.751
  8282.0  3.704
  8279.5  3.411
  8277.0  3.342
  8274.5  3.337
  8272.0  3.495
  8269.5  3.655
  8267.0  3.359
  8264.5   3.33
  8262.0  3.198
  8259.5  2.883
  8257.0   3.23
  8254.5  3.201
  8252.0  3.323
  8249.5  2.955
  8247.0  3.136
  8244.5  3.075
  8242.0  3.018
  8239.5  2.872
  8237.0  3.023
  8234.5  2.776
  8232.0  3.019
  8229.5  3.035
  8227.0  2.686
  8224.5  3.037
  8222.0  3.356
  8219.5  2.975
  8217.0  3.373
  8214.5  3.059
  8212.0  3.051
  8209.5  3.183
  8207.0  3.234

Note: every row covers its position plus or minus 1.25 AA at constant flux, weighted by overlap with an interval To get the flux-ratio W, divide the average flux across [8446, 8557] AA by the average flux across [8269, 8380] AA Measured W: 0.6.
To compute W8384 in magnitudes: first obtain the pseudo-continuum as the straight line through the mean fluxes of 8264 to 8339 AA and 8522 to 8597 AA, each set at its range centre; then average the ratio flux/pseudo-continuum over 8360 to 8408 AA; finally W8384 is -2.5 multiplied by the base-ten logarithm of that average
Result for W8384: 0.45 mag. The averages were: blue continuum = 5.69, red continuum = 2.98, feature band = 3.18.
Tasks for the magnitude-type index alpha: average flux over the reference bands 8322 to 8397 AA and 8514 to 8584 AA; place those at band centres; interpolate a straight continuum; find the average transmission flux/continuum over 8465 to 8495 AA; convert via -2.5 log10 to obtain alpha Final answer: 0.17 mag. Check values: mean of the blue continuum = 4.39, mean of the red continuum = 3.01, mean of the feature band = 3.01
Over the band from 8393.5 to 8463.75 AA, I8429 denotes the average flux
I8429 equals 3.05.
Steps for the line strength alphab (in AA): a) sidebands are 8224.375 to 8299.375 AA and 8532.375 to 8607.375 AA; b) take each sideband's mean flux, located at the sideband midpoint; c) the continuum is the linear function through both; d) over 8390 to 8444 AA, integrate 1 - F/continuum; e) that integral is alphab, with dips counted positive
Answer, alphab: 2.2 AA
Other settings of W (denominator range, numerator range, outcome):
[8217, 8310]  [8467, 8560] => 0.81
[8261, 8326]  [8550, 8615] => 0.53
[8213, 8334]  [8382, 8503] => 0.66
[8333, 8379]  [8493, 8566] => 0.71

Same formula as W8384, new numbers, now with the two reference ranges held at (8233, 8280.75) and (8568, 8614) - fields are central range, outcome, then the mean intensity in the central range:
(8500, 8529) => -0.08 mag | 3.2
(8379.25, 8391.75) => -0.04 mag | 3.2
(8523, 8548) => -0.08 mag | 3.18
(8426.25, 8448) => -0.04 mag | 3.15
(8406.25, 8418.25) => -0.01 mag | 3.07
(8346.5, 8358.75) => -0.24 mag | 3.86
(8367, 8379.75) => -0.06 mag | 3.26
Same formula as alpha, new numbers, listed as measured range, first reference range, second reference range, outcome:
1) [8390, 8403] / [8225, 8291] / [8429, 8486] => 0.05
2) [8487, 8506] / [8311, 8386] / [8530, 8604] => 0.20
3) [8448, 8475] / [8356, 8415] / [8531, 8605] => 0.04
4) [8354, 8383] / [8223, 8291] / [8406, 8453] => -0.08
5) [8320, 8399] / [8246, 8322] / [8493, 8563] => -0.02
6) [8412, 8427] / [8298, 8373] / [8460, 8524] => 0.40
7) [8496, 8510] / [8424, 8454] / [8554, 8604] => -0.01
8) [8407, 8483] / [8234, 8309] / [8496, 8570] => 0.11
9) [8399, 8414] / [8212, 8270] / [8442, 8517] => 0.03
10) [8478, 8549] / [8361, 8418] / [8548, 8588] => -0.05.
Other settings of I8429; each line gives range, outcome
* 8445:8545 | 3.07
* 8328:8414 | 3.92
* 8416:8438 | 3.13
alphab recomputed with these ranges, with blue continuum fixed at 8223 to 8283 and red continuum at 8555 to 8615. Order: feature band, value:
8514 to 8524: -0.24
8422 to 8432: -0.42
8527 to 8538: -1.12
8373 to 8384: -0.14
